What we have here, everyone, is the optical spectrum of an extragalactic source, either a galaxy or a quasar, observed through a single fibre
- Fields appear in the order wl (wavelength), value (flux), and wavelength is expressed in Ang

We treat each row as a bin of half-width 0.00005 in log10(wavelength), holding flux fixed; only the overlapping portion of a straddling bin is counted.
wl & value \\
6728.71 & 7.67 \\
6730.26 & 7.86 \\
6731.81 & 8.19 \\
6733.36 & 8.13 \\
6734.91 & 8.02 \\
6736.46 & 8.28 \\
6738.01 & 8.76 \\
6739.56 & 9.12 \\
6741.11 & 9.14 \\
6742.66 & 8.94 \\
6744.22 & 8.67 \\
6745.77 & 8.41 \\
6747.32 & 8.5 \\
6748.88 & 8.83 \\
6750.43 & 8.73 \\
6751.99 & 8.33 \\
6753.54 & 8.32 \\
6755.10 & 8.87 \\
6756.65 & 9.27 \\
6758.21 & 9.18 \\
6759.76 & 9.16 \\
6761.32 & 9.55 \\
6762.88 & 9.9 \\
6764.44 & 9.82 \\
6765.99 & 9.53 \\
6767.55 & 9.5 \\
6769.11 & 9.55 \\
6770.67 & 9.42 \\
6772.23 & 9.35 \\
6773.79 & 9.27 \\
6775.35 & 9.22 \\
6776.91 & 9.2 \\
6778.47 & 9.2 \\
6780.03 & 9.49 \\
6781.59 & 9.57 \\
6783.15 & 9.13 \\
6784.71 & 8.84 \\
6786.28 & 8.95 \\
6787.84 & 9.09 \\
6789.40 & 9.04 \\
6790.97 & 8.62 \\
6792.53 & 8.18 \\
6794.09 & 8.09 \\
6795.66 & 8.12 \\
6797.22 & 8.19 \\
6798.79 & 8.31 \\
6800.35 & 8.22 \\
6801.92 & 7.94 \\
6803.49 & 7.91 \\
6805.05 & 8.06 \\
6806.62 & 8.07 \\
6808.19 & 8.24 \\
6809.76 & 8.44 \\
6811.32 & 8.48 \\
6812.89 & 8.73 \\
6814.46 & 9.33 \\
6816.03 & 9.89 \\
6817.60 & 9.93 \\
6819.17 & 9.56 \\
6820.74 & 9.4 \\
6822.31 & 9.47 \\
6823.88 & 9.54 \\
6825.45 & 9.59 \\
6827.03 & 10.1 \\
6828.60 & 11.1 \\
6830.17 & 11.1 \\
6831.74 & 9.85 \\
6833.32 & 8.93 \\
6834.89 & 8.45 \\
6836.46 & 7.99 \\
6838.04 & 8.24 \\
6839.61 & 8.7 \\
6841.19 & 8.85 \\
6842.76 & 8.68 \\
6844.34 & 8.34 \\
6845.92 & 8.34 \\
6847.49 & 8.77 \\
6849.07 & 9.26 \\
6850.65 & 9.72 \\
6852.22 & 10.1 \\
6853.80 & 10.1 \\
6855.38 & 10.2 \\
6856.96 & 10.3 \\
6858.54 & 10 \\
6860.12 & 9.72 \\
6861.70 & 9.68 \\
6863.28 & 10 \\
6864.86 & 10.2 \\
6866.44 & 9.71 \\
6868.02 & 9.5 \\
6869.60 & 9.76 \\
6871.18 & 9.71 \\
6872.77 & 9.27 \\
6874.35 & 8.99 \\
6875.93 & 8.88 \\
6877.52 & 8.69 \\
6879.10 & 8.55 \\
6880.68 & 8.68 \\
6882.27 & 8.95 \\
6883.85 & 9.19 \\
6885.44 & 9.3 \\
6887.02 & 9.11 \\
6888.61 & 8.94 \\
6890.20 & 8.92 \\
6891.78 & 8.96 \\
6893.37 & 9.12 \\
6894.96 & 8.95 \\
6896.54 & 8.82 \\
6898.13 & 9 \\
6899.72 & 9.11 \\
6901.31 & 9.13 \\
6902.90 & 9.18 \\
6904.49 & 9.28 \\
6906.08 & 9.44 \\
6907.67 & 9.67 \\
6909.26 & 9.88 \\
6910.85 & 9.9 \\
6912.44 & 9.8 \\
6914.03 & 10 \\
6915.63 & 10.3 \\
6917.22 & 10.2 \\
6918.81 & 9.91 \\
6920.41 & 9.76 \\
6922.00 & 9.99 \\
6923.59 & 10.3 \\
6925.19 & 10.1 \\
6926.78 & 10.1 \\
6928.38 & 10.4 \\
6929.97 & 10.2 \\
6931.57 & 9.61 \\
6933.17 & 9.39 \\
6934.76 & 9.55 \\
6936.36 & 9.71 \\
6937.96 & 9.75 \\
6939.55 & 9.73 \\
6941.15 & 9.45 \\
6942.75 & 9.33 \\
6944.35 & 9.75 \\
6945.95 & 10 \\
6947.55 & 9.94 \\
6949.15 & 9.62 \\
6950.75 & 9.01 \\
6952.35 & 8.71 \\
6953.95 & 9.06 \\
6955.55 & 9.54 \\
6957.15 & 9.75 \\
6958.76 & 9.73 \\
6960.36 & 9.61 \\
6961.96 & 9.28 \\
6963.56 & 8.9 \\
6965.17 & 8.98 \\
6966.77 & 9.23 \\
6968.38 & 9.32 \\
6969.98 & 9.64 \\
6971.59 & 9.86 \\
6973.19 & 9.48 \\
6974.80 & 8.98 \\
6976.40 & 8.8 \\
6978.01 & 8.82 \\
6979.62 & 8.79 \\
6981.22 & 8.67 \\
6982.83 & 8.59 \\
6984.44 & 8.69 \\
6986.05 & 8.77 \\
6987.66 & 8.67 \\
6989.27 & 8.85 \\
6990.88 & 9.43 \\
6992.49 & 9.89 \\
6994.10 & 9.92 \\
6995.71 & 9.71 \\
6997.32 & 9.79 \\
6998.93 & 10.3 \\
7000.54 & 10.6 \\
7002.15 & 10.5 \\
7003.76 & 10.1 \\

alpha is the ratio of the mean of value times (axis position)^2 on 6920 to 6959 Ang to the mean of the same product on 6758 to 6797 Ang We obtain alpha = 1.11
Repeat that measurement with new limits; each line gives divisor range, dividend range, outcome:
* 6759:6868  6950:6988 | 1.04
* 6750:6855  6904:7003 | 1.10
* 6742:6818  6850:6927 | 1.11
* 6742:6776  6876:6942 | 1.09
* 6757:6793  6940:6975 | 1.07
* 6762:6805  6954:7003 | 1.11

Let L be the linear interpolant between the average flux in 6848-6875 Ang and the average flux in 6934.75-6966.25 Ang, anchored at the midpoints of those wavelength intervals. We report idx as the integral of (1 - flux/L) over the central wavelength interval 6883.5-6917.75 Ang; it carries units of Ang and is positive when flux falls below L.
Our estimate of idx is 0.9 Ang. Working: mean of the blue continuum 9.77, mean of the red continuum 9.47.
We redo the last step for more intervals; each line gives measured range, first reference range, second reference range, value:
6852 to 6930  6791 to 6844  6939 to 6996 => -3.99 Ang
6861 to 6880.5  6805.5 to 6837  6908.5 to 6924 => 0.56 Ang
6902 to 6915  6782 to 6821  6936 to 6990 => -0.84 Ang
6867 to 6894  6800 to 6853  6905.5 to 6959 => 0.89 Ang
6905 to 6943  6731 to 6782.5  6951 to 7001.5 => -2.56 Ang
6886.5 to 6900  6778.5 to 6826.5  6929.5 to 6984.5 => 0.23 Ang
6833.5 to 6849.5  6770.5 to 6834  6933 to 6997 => 0.98 Ang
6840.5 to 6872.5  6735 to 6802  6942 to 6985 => -1.64 Ang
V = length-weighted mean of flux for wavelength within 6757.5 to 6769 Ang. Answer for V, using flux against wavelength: 9.53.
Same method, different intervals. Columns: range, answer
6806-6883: 9.31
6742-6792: 9.1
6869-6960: 9.48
